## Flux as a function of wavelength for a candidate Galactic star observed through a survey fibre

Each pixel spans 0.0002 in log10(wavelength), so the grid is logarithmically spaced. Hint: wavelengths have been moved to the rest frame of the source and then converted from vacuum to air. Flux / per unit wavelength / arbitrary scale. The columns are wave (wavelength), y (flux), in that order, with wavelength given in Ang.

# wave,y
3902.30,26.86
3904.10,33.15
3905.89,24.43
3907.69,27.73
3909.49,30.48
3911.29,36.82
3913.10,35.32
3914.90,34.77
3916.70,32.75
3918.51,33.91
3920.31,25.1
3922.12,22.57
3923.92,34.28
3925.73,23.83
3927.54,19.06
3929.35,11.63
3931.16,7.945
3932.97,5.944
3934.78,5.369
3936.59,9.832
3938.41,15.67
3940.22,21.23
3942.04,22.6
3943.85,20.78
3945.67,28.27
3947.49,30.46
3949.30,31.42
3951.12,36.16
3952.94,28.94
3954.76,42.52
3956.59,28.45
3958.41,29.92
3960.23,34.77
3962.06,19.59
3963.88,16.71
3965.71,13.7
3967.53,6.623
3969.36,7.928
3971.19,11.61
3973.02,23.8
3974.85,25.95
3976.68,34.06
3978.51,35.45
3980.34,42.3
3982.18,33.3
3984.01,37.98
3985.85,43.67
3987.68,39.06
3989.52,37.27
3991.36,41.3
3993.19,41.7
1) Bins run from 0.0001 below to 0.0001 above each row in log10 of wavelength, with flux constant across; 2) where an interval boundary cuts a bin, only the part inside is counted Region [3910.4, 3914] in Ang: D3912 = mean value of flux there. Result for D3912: 36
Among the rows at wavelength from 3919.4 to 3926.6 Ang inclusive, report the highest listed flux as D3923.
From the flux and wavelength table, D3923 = 34.28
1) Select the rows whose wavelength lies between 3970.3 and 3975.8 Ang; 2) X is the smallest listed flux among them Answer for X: 11.61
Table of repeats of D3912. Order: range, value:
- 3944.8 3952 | 31.6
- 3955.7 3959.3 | 29.2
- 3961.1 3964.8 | 18.3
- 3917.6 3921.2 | 29.5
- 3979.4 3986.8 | 39.3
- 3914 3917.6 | 33.8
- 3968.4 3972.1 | 9.72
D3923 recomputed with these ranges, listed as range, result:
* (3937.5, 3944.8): 22.6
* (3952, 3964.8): 42.52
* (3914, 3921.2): 34.77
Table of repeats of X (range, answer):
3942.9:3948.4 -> 20.78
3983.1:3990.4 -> 37.27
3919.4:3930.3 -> 11.63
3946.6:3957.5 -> 28.45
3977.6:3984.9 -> 33.3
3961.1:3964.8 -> 16.71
